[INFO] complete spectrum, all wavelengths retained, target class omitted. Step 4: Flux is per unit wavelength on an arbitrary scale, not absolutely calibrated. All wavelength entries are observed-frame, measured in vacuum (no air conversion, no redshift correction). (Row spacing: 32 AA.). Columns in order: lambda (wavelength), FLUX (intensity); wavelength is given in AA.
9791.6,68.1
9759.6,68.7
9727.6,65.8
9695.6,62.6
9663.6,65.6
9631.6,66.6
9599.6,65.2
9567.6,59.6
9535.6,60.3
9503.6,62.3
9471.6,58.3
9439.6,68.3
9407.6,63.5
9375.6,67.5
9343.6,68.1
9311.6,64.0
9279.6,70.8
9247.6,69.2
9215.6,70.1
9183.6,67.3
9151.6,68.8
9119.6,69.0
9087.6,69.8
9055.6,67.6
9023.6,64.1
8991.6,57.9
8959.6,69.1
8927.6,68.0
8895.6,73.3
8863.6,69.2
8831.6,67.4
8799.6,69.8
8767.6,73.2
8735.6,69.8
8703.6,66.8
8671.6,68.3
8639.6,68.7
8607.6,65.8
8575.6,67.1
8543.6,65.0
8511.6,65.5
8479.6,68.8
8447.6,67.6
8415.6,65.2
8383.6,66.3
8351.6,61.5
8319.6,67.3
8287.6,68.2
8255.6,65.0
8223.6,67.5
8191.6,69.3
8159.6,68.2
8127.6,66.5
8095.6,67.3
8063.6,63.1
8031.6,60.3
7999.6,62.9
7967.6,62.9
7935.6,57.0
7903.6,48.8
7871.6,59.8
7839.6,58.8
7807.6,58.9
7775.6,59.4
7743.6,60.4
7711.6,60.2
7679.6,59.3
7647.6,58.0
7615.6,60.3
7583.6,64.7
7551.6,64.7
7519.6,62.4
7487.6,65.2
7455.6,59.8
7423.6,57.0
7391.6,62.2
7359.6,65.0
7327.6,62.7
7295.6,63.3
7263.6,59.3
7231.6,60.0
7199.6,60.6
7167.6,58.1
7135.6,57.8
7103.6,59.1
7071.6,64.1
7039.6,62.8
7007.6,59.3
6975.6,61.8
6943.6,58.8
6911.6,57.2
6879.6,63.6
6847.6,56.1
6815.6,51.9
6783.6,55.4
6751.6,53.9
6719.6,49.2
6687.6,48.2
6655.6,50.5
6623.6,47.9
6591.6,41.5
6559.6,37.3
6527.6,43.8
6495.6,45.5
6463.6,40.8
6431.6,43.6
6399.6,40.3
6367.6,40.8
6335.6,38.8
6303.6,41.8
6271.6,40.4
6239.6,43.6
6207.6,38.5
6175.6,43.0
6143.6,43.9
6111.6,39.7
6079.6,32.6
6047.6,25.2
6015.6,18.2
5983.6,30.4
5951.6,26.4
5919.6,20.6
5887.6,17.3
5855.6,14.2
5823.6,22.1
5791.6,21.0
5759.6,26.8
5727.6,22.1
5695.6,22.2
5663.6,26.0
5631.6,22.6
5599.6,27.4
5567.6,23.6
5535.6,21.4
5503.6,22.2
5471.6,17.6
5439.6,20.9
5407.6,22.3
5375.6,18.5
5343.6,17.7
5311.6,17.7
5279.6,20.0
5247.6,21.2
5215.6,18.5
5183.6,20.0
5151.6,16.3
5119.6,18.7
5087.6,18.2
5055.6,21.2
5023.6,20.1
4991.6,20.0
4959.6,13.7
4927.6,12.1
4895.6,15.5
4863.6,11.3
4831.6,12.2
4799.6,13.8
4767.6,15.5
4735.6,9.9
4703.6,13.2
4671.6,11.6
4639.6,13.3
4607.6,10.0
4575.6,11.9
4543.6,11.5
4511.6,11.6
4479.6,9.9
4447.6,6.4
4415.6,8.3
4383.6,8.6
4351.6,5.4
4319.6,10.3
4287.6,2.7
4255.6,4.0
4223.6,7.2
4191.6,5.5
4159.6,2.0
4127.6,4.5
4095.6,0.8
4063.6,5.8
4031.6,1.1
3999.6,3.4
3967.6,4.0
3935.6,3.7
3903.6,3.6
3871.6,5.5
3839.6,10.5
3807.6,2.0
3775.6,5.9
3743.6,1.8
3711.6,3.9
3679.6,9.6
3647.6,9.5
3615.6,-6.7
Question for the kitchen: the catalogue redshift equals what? 0.527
